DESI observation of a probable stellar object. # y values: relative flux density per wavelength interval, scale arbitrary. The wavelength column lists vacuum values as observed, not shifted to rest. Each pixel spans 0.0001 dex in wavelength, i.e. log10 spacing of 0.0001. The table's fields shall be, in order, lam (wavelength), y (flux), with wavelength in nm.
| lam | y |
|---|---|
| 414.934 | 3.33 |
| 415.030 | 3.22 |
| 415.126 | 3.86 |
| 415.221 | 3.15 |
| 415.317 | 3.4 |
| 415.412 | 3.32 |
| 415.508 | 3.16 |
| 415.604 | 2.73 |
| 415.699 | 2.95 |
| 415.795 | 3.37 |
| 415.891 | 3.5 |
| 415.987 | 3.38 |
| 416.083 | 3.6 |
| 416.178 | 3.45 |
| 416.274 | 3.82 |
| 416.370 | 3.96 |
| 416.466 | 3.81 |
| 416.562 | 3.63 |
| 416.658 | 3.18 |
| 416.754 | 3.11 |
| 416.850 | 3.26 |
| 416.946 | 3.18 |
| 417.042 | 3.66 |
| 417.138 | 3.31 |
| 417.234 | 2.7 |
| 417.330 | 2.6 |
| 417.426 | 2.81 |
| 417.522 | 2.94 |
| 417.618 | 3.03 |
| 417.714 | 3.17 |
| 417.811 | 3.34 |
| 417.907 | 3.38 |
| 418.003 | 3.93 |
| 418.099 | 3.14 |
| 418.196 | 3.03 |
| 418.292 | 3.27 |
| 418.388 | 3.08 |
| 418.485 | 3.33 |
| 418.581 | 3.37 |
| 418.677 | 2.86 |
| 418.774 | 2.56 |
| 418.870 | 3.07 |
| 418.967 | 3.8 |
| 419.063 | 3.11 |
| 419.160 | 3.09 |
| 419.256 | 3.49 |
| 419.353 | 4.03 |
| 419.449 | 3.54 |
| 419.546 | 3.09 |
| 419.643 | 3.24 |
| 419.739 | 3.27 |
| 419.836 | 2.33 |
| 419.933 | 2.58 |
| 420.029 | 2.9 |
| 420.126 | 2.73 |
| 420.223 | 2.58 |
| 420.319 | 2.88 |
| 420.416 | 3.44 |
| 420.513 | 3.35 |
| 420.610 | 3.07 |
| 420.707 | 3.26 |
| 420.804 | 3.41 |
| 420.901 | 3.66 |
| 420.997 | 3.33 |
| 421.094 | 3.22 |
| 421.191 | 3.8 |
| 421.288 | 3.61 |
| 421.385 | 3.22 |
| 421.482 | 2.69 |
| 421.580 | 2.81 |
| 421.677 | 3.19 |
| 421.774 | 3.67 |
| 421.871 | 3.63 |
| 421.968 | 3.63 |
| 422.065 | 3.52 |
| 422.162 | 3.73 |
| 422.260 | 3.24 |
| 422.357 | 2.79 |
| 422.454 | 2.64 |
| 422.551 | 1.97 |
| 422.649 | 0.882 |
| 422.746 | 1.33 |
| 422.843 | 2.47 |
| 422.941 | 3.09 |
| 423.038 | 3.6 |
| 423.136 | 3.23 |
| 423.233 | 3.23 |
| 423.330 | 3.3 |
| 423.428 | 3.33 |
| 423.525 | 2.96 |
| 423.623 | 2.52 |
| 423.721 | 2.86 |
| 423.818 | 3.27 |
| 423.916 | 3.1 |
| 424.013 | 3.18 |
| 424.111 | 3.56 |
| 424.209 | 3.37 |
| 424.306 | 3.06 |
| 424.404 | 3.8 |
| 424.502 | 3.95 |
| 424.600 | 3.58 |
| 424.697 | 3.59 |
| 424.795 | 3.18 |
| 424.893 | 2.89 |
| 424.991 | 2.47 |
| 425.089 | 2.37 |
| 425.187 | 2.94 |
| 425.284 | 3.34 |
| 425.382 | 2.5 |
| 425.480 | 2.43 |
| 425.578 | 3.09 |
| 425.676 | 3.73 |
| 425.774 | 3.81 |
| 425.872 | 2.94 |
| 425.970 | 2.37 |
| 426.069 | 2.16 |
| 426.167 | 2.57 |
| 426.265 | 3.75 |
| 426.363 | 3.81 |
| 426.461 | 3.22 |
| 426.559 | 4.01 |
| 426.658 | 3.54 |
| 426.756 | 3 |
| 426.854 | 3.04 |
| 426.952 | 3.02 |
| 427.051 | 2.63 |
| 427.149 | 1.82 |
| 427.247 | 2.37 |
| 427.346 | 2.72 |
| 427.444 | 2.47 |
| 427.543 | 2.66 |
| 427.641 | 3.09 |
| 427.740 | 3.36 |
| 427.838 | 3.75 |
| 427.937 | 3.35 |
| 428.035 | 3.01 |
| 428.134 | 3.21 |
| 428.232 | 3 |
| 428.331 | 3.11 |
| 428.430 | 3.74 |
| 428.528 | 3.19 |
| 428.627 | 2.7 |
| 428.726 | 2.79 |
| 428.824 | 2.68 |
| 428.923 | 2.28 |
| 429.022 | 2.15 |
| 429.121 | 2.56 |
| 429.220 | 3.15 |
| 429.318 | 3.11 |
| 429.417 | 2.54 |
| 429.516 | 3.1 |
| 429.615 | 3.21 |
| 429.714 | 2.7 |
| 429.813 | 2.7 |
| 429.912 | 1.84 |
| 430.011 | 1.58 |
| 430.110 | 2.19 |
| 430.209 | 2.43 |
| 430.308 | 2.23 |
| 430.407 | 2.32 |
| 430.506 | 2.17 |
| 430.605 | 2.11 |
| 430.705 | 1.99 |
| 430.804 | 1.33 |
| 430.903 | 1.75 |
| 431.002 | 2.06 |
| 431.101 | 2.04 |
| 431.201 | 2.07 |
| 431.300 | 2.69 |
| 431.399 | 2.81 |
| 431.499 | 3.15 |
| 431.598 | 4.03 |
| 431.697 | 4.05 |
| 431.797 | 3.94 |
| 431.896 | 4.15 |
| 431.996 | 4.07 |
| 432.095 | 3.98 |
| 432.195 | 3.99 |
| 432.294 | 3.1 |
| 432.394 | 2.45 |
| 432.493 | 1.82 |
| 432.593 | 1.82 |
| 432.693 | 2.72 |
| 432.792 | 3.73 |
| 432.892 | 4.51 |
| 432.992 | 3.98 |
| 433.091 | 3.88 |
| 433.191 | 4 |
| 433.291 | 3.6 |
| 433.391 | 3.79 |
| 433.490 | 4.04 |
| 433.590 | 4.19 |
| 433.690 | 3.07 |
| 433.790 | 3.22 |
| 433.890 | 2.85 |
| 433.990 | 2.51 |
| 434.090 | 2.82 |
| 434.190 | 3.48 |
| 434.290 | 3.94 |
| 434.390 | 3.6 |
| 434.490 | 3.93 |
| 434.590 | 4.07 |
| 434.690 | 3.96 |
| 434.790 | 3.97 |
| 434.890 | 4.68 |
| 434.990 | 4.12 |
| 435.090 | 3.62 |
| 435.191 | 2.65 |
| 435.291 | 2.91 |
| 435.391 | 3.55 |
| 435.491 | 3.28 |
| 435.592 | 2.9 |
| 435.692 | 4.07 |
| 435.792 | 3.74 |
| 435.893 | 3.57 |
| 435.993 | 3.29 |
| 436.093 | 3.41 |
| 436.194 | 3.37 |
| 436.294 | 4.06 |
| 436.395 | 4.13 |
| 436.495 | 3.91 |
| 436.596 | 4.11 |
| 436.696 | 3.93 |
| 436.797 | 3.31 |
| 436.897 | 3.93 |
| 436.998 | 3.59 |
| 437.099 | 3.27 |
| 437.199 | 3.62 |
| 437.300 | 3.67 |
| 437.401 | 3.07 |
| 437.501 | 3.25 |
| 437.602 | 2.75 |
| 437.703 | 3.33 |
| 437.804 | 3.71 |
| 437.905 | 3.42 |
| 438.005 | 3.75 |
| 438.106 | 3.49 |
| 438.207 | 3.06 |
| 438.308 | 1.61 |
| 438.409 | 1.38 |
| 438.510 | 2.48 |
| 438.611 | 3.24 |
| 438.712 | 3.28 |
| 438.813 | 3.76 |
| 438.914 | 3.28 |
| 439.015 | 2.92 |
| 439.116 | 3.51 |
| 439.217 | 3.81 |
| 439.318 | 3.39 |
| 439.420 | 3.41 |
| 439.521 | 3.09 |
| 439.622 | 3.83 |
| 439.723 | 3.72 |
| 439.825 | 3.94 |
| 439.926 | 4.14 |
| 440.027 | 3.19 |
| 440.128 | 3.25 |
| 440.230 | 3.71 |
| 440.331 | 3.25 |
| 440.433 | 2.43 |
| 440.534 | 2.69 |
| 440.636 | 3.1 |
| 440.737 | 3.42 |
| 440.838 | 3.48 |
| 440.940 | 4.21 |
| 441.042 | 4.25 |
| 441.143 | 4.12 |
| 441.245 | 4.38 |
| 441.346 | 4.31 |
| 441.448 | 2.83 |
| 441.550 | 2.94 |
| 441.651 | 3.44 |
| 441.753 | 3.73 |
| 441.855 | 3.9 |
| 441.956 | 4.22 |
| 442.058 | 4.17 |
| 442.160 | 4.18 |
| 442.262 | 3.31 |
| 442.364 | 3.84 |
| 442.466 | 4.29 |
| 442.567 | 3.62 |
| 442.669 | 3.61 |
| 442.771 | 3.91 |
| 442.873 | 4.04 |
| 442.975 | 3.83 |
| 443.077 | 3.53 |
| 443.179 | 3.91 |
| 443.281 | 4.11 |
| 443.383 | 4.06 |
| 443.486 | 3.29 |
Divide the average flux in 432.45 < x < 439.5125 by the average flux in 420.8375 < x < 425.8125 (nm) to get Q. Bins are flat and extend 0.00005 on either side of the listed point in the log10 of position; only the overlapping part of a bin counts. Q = 1.1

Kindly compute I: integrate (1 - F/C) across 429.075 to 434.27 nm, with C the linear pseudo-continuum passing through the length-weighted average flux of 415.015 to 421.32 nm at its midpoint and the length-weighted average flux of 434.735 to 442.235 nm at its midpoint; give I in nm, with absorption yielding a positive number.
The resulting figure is 0.687 nm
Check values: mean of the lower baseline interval 3.25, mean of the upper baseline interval 3.49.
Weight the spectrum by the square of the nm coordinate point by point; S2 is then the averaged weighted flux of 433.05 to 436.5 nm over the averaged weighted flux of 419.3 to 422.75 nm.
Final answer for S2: 1.2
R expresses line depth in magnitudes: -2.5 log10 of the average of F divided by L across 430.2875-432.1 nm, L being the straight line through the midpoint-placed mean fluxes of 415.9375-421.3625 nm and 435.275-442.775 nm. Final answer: 0.22 mag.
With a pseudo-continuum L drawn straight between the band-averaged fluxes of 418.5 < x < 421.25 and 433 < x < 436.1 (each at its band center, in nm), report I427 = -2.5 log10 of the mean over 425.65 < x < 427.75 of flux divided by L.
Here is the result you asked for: 0.13 mag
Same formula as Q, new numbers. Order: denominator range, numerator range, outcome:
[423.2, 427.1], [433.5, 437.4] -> 1.14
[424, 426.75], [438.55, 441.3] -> 1.10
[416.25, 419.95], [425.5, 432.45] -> 0.89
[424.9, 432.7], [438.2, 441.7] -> 1.18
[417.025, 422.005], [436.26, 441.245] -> 1.07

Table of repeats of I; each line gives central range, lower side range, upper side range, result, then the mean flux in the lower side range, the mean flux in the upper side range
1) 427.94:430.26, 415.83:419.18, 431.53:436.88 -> 0.49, 3.27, 3.58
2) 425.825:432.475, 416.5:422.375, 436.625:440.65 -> 0.83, 3.21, 3.29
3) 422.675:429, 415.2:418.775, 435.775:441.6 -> 0.57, 3.26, 3.43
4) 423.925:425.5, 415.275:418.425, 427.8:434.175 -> -0.02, 3.28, 2.96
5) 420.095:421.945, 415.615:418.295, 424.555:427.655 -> -0.06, 3.3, 2.97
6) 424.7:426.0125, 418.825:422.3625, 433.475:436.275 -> 0.15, 3.25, 3.53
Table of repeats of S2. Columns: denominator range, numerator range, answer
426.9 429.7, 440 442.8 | 1.34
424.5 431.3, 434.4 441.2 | 1.31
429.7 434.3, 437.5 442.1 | 1.19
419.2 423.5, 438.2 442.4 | 1.22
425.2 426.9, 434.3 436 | 1.22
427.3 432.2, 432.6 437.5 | 1.31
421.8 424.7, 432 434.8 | 1.18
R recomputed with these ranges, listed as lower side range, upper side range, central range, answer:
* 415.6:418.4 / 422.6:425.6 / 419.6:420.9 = 0.04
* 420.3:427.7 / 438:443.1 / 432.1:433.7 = -0.05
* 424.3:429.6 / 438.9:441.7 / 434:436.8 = -0.10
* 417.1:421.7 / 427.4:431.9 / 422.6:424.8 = -0.03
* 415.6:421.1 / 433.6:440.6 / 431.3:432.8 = 0.02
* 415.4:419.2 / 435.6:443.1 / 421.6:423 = 0.16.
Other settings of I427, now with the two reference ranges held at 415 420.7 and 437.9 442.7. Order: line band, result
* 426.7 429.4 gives 0.16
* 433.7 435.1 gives -0.06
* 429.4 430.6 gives 0.36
